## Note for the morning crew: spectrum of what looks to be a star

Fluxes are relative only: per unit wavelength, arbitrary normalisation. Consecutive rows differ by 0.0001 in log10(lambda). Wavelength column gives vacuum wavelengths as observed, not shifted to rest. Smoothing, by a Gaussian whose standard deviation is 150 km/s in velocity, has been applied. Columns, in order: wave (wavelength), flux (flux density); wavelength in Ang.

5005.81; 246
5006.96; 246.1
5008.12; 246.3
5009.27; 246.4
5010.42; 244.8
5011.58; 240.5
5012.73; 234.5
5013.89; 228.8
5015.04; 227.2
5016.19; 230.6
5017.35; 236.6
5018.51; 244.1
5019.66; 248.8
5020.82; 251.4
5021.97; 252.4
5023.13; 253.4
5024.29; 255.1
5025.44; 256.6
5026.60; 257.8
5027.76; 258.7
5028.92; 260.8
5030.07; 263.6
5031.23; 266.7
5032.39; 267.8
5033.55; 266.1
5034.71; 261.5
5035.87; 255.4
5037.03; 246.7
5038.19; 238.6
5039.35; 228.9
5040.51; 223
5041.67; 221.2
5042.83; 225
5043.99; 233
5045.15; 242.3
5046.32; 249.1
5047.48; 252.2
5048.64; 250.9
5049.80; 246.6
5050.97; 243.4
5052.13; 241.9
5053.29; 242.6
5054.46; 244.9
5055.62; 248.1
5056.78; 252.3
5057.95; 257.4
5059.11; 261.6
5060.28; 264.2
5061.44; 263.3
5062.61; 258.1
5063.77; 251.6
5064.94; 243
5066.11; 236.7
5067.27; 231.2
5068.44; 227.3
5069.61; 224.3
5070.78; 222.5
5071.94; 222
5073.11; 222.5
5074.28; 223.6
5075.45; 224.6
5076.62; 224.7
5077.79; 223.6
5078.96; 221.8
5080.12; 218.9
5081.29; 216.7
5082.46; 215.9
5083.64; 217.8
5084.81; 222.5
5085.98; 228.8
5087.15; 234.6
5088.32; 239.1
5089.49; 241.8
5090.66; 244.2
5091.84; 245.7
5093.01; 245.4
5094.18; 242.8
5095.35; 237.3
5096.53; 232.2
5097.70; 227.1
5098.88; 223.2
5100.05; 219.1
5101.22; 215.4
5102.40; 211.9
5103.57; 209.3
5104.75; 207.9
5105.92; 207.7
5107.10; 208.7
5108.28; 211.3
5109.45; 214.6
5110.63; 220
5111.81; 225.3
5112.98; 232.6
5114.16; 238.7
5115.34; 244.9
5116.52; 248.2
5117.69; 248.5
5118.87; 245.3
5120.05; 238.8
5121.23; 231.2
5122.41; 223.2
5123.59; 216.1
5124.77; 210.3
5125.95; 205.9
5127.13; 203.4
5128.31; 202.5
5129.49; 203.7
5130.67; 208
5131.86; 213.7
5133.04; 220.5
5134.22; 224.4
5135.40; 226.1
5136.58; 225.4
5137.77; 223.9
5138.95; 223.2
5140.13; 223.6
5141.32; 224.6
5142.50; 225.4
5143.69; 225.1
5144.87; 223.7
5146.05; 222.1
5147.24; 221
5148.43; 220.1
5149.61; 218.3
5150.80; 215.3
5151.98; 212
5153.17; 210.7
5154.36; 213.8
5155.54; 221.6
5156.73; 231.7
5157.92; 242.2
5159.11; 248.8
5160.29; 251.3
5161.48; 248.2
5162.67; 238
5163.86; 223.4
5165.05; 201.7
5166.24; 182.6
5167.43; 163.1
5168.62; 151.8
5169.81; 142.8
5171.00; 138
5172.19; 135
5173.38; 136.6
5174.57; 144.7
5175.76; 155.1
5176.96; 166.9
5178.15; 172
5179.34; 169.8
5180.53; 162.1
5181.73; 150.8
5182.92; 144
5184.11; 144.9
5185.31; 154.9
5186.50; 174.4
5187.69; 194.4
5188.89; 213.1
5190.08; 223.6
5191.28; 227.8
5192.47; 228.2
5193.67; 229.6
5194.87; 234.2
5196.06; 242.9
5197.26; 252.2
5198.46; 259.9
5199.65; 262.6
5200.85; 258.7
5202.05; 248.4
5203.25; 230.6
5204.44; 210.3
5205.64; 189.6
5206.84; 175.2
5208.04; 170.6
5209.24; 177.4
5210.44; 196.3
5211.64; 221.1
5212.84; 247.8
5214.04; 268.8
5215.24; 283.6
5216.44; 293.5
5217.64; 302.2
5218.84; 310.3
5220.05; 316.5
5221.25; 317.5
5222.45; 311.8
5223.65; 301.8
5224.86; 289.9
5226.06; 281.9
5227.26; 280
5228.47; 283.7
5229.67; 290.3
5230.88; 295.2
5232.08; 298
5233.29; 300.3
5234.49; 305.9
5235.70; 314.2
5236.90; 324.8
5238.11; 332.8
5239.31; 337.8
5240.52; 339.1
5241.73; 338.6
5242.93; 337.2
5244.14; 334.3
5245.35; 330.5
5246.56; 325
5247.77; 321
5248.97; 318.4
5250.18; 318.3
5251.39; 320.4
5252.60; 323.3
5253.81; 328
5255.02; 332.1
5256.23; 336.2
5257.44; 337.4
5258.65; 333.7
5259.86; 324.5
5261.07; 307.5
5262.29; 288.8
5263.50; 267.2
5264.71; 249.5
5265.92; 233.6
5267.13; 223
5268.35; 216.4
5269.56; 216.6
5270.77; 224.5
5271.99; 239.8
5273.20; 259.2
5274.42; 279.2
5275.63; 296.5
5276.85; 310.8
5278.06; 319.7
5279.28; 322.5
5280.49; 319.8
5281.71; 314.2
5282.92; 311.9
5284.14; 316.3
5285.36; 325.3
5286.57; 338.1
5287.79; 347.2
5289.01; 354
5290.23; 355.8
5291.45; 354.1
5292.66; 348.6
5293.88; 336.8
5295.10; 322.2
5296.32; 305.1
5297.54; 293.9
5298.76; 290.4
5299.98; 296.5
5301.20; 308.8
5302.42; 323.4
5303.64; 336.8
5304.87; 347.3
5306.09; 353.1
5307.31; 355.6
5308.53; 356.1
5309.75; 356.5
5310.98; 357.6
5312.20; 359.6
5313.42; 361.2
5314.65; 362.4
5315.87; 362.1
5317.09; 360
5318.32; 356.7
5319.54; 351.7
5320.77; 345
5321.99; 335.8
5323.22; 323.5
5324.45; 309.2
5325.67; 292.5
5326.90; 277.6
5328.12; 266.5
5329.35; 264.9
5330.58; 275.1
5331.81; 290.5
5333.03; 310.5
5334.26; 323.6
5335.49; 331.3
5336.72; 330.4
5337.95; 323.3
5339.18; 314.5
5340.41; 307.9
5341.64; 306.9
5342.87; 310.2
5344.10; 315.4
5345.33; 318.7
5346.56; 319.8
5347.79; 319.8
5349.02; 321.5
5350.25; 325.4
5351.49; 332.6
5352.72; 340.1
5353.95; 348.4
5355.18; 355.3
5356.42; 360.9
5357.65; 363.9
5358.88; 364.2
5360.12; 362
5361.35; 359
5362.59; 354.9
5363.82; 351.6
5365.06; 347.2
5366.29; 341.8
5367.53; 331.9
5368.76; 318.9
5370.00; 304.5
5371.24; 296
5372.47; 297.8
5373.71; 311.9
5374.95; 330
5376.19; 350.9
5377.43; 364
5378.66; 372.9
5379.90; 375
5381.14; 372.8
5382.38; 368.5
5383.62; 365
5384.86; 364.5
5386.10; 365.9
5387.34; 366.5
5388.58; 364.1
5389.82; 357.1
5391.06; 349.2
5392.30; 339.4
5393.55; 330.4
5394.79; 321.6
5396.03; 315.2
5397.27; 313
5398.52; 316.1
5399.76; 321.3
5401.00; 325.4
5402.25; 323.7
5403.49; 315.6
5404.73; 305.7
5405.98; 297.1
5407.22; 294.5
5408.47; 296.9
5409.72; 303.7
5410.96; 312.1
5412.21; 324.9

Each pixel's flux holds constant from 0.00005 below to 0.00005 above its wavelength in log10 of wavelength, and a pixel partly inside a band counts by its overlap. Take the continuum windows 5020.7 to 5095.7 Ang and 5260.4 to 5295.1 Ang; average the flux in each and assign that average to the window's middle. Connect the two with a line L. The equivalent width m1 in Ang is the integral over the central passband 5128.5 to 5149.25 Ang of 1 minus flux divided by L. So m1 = 3.3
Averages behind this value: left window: 242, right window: 296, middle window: 220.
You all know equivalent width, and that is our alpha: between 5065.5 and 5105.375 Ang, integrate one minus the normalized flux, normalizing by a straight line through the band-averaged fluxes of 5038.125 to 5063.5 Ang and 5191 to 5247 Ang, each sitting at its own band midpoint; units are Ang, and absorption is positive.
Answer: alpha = 3.9 Ang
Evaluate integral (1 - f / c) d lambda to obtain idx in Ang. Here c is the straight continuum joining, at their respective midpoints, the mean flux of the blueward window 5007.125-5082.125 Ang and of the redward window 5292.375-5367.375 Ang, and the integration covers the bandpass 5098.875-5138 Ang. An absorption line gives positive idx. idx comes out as 6.5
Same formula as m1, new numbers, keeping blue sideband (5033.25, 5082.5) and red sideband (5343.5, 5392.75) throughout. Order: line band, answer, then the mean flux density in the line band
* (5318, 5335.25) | 1.13 Ang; 308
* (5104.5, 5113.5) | 1.41 Ang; 216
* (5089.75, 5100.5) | 0.68 Ang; 236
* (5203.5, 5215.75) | 3.23 Ang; 214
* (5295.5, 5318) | -1.02 Ang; 338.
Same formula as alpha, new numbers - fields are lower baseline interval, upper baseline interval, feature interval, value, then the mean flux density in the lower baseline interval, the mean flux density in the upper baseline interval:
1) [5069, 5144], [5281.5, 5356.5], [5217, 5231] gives -0.86 Ang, 224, 327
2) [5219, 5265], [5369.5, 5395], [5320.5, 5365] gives 1.79 Ang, 313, 347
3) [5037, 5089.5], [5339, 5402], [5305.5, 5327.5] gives -1.57 Ang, 236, 338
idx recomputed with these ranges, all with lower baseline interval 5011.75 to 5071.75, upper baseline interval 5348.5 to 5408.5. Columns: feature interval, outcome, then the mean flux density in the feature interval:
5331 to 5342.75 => 0.5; 315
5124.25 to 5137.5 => 2.8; 213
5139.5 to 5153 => 2.7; 221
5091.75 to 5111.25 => 3.0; 222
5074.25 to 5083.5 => 1.3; 221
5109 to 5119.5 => 1.2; 236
